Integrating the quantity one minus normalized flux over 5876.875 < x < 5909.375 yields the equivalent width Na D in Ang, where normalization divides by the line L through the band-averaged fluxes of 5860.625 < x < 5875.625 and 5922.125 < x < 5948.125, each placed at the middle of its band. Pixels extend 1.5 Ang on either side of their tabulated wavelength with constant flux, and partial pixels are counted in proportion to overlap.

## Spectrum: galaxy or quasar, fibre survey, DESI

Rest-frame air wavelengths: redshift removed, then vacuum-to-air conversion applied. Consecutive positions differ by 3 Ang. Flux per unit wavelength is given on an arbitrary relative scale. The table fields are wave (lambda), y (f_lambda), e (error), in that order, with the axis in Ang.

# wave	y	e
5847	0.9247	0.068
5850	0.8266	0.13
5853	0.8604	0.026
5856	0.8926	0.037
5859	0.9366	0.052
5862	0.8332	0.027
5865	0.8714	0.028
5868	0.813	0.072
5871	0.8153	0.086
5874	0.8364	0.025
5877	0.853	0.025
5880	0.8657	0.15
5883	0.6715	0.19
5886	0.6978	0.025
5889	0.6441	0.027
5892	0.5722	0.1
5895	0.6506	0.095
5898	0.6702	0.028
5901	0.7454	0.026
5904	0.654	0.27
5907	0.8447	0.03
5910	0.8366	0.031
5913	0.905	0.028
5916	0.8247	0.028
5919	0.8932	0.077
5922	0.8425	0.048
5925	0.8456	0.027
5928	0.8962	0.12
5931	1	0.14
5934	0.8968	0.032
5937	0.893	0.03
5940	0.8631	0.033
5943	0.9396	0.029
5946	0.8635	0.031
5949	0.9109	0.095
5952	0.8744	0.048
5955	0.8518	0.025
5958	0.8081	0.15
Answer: 5.5 Ang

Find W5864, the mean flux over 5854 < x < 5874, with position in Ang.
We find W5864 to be 0.859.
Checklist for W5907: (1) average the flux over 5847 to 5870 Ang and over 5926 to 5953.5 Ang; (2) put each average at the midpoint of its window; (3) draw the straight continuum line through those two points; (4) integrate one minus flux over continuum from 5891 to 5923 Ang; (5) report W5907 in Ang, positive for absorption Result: 4.3 Ang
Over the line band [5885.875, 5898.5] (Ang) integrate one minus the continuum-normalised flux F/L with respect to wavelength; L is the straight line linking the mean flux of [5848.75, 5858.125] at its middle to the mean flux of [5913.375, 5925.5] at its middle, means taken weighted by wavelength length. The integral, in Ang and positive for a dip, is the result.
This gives 3.2 Ang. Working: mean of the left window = 0.866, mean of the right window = 0.857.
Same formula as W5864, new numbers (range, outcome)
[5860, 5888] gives 0.806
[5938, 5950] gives 0.894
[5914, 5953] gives 0.888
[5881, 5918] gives 0.731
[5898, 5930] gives 0.824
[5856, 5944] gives 0.815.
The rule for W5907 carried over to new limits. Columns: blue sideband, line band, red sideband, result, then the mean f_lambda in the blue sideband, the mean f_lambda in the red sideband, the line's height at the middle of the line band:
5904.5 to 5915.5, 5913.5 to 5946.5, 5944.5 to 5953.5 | -1.01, 0.84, 0.883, 0.862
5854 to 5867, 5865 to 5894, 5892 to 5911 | 1.83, 0.88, 0.718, 0.805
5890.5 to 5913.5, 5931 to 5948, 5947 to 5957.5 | -1.37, 0.727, 0.872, 0.835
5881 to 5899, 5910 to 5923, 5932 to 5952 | -1.44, 0.656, 0.896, 0.778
